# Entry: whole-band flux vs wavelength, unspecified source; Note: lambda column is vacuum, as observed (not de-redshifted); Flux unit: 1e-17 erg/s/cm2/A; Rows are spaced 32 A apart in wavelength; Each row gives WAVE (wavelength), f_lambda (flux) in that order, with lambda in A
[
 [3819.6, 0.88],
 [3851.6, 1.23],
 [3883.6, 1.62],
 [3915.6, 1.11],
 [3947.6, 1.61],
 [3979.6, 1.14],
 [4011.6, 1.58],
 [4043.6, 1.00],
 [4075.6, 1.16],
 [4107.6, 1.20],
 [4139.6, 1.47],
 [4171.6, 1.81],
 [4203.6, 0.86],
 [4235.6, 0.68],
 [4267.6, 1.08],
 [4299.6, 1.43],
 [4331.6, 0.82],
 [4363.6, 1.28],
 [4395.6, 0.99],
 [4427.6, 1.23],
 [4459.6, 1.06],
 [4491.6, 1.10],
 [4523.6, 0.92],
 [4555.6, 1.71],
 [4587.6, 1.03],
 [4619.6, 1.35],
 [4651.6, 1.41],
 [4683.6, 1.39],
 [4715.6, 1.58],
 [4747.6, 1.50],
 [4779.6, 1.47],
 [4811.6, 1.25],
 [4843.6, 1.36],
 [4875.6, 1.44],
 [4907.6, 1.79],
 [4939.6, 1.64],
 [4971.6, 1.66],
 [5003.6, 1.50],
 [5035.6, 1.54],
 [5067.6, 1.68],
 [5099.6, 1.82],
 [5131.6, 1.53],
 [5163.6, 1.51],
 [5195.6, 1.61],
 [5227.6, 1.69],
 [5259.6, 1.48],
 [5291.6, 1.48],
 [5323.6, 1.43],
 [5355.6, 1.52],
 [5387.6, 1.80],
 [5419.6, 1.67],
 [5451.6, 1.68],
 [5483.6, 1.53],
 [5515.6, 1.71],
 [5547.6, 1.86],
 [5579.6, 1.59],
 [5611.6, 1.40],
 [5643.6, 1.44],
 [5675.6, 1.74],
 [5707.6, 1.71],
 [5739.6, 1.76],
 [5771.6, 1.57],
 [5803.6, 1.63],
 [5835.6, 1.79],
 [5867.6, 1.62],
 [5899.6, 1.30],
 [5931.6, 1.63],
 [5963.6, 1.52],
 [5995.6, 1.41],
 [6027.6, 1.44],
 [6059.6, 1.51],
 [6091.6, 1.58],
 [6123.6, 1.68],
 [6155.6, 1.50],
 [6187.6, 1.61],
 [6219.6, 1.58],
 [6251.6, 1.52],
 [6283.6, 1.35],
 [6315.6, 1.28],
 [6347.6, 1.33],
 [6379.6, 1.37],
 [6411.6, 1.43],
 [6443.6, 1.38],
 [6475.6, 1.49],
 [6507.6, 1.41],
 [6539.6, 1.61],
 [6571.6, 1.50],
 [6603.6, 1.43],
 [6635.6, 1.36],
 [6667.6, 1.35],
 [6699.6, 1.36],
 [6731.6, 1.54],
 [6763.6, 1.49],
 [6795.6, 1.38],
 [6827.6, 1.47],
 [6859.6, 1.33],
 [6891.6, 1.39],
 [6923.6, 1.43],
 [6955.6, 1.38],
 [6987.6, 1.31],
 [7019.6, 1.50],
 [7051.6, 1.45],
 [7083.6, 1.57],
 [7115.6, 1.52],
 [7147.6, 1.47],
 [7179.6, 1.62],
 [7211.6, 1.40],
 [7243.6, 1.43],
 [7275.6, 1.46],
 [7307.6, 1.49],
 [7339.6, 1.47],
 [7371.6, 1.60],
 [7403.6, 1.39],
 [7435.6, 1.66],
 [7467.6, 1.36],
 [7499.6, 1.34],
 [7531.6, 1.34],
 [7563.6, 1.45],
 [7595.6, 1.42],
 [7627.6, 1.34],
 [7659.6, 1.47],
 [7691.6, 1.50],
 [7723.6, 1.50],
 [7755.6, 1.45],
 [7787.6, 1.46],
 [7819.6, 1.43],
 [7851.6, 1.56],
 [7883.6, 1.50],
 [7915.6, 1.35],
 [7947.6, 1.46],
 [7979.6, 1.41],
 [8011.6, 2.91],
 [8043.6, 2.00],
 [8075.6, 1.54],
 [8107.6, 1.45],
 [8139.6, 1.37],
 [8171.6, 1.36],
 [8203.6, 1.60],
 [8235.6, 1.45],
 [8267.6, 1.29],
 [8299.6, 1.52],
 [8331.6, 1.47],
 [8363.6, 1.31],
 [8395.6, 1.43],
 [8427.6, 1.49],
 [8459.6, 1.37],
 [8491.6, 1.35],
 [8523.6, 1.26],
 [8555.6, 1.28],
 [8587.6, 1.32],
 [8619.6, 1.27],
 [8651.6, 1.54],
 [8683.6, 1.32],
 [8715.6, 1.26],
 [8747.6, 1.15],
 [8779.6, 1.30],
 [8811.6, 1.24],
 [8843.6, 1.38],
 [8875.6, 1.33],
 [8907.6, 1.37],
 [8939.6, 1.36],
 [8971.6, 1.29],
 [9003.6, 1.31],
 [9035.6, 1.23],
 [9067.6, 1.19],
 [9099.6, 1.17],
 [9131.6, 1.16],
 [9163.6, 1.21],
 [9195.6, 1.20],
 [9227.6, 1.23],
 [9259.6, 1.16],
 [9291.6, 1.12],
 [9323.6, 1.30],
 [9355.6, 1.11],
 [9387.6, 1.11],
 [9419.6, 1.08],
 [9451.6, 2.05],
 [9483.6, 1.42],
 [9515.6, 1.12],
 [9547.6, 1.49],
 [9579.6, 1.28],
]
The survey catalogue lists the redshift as 0.22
